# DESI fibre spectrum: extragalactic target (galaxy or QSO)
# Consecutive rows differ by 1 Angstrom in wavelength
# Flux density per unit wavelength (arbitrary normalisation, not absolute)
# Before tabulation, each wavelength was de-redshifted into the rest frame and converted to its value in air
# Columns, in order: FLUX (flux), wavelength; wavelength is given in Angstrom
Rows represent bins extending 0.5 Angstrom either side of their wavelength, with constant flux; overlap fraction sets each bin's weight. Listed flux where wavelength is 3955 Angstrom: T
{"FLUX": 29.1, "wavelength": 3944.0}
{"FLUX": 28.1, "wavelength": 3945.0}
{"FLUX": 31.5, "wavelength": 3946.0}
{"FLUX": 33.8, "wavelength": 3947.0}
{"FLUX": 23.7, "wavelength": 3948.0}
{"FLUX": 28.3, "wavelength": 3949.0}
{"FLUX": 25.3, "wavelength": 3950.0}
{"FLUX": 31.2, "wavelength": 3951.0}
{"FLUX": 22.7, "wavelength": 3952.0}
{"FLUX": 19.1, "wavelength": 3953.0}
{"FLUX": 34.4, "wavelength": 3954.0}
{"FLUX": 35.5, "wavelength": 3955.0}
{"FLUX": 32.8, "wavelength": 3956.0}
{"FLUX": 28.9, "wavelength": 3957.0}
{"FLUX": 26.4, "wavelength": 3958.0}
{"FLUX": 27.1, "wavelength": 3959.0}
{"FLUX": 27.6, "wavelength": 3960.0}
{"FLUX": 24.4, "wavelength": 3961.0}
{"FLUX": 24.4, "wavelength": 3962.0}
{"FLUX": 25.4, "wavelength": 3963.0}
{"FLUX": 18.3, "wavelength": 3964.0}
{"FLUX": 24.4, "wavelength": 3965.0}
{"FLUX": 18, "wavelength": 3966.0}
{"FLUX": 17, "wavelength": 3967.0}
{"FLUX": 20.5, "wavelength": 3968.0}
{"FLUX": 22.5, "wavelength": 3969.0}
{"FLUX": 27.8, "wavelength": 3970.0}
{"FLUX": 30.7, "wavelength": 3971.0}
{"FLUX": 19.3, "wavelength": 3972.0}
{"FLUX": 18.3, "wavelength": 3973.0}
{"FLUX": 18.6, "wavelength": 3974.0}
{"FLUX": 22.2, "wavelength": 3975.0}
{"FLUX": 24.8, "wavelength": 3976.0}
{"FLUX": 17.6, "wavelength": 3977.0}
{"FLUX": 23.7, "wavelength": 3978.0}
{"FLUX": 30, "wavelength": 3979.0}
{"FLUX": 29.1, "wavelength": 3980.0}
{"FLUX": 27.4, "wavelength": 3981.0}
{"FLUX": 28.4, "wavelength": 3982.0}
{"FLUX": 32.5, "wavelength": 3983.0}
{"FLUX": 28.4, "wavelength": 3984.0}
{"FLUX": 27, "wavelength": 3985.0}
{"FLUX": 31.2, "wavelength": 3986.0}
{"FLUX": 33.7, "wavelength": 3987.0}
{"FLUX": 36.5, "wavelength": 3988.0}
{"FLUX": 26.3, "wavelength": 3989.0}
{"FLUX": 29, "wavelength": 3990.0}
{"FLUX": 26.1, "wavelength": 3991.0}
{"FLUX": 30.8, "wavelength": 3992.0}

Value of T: 35.5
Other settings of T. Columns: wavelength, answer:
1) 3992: 30.8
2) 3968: 20.5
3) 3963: 25.4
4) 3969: 22.5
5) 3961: 24.4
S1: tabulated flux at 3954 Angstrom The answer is 34.4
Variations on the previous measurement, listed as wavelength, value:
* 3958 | 26.4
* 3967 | 17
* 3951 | 31.2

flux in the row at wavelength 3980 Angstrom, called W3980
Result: 29.1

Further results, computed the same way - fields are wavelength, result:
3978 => 23.7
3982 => 28.4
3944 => 29.1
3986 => 31.2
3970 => 27.8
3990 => 29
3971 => 30.7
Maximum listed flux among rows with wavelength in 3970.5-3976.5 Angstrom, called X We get 30.7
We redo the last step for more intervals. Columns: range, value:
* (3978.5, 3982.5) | 30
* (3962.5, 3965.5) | 25.4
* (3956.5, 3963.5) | 28.9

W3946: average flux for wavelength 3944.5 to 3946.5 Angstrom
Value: 29.8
